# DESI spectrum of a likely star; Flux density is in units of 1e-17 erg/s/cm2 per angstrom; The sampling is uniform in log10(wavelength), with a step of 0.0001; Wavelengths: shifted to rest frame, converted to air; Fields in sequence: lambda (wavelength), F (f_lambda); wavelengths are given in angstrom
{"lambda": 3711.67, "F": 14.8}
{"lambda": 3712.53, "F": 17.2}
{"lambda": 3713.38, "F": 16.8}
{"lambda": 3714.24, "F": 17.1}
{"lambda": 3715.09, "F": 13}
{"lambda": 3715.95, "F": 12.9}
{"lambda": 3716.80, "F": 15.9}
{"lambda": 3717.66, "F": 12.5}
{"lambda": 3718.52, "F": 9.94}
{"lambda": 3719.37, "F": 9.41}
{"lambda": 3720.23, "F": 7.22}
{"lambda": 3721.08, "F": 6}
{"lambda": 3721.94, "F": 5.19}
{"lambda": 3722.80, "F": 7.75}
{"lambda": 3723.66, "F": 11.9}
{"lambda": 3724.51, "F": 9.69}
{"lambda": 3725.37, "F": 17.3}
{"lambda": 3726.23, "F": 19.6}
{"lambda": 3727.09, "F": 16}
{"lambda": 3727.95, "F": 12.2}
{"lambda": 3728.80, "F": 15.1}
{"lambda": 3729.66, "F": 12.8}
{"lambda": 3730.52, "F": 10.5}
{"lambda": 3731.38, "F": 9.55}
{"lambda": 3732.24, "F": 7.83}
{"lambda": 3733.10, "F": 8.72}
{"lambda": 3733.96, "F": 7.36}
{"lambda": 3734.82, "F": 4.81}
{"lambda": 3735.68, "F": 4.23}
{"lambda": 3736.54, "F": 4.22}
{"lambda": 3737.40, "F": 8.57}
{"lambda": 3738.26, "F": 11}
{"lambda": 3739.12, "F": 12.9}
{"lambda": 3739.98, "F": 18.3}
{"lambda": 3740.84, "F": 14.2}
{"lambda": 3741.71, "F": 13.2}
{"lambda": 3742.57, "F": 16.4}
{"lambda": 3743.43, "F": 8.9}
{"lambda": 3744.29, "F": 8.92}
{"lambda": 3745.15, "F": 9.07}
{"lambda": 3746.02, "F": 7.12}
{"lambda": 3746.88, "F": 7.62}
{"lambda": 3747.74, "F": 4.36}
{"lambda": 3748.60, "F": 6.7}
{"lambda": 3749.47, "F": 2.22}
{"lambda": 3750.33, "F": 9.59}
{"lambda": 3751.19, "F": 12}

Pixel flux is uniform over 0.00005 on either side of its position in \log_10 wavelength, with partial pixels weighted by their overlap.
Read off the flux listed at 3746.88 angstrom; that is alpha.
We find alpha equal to 7.62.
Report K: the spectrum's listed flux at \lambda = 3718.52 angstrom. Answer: 9.94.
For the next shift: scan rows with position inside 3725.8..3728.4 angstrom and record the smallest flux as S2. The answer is 12.2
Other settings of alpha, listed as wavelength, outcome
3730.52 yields 10.5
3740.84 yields 14.2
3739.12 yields 12.9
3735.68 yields 4.23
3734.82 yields 4.81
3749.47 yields 2.22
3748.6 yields 6.7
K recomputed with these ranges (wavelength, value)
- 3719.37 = 9.41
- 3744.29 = 8.92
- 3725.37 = 17.3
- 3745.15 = 9.07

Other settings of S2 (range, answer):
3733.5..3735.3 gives 4.81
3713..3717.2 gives 12.9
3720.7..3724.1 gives 5.19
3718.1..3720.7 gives 7.22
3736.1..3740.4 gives 4.22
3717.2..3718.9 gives 9.94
